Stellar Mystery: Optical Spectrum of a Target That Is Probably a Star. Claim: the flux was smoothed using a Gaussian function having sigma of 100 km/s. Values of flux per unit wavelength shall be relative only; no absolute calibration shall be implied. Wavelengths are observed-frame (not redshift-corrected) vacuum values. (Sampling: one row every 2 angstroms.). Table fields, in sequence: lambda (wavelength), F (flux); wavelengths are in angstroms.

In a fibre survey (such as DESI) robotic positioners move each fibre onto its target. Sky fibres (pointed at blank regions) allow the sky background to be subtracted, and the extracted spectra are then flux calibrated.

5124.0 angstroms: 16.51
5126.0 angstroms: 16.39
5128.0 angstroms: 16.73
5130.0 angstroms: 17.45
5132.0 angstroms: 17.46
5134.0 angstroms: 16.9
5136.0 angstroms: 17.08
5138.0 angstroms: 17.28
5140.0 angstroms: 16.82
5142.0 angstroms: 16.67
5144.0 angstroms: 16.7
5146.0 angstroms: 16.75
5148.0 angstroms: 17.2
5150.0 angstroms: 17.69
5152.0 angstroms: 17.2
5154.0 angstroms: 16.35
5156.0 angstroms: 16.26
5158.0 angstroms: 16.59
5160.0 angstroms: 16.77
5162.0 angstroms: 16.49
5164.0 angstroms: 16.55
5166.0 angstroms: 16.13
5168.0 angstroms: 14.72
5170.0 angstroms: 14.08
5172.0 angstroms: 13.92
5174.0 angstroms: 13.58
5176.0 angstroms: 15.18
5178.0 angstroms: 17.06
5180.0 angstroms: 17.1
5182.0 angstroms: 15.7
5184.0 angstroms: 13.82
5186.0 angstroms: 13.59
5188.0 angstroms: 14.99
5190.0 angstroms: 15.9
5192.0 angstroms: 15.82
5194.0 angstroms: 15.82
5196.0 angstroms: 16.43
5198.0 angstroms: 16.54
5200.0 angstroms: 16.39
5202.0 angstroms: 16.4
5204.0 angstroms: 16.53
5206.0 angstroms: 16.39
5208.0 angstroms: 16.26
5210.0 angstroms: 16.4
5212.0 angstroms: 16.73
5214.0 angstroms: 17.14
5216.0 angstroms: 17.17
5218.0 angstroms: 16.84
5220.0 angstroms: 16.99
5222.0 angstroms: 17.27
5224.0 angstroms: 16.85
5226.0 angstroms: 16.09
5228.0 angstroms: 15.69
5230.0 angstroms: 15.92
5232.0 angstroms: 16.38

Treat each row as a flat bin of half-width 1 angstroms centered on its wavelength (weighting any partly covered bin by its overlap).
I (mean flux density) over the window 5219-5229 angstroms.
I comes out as 16.6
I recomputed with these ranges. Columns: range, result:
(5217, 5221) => 16.9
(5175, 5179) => 16.1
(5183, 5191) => 14.6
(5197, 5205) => 16.5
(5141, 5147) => 16.7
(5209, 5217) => 16.9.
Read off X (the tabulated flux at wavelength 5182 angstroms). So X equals 15.7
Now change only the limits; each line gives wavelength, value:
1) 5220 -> 16.99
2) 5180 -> 17.1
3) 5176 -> 15.18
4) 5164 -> 16.55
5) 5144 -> 16.7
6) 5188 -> 14.99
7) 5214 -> 17.14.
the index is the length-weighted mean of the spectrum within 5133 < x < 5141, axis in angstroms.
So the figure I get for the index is 17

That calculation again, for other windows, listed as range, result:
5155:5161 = 16.5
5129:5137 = 17.2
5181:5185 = 14.8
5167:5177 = 14.3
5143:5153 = 17.1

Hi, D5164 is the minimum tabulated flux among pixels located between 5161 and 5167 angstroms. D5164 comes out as 16.13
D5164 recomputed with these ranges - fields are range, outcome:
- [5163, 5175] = 13.58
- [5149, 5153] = 17.2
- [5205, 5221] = 16.26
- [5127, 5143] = 16.67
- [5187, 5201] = 14.99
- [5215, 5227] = 16.09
